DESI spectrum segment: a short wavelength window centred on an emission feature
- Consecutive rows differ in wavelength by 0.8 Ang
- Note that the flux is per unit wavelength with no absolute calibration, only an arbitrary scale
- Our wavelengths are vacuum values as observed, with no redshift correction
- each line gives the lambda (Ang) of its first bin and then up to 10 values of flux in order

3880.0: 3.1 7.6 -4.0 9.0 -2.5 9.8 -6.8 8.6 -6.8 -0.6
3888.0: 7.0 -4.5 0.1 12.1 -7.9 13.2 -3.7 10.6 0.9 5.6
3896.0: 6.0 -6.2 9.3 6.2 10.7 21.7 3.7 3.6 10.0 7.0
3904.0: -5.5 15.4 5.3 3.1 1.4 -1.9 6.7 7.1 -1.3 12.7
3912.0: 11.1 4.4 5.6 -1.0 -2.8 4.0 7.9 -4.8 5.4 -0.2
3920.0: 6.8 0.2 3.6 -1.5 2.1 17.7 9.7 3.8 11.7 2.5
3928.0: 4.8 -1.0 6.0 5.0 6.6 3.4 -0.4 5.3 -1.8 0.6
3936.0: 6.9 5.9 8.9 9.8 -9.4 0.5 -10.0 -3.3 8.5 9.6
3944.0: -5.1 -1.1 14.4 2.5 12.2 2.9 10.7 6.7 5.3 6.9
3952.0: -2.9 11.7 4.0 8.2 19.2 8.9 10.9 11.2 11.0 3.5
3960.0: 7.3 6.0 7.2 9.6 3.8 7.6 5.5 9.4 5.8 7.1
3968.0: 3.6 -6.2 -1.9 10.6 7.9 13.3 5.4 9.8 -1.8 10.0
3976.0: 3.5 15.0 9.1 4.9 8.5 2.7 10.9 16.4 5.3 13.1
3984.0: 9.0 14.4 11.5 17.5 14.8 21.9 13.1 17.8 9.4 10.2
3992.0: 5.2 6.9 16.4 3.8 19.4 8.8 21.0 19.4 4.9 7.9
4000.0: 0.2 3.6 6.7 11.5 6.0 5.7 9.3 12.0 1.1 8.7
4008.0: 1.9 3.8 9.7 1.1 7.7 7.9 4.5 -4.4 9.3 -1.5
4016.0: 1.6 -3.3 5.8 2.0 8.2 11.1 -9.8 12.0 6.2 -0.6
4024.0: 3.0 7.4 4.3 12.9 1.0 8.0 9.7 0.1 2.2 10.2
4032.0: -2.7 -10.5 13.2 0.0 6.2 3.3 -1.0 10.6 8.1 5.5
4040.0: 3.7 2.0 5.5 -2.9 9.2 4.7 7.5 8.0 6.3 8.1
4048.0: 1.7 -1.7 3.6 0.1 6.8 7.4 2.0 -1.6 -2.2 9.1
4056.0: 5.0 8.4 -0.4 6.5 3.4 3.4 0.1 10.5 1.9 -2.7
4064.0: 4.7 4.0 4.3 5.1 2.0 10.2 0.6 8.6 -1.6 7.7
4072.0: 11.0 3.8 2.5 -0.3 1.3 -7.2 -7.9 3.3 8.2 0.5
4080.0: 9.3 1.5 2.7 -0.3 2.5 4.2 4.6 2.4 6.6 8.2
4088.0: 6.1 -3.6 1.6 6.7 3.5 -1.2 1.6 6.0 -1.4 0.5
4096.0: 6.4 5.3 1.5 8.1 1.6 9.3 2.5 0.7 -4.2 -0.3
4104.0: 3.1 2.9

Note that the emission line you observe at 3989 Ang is C IV 1549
